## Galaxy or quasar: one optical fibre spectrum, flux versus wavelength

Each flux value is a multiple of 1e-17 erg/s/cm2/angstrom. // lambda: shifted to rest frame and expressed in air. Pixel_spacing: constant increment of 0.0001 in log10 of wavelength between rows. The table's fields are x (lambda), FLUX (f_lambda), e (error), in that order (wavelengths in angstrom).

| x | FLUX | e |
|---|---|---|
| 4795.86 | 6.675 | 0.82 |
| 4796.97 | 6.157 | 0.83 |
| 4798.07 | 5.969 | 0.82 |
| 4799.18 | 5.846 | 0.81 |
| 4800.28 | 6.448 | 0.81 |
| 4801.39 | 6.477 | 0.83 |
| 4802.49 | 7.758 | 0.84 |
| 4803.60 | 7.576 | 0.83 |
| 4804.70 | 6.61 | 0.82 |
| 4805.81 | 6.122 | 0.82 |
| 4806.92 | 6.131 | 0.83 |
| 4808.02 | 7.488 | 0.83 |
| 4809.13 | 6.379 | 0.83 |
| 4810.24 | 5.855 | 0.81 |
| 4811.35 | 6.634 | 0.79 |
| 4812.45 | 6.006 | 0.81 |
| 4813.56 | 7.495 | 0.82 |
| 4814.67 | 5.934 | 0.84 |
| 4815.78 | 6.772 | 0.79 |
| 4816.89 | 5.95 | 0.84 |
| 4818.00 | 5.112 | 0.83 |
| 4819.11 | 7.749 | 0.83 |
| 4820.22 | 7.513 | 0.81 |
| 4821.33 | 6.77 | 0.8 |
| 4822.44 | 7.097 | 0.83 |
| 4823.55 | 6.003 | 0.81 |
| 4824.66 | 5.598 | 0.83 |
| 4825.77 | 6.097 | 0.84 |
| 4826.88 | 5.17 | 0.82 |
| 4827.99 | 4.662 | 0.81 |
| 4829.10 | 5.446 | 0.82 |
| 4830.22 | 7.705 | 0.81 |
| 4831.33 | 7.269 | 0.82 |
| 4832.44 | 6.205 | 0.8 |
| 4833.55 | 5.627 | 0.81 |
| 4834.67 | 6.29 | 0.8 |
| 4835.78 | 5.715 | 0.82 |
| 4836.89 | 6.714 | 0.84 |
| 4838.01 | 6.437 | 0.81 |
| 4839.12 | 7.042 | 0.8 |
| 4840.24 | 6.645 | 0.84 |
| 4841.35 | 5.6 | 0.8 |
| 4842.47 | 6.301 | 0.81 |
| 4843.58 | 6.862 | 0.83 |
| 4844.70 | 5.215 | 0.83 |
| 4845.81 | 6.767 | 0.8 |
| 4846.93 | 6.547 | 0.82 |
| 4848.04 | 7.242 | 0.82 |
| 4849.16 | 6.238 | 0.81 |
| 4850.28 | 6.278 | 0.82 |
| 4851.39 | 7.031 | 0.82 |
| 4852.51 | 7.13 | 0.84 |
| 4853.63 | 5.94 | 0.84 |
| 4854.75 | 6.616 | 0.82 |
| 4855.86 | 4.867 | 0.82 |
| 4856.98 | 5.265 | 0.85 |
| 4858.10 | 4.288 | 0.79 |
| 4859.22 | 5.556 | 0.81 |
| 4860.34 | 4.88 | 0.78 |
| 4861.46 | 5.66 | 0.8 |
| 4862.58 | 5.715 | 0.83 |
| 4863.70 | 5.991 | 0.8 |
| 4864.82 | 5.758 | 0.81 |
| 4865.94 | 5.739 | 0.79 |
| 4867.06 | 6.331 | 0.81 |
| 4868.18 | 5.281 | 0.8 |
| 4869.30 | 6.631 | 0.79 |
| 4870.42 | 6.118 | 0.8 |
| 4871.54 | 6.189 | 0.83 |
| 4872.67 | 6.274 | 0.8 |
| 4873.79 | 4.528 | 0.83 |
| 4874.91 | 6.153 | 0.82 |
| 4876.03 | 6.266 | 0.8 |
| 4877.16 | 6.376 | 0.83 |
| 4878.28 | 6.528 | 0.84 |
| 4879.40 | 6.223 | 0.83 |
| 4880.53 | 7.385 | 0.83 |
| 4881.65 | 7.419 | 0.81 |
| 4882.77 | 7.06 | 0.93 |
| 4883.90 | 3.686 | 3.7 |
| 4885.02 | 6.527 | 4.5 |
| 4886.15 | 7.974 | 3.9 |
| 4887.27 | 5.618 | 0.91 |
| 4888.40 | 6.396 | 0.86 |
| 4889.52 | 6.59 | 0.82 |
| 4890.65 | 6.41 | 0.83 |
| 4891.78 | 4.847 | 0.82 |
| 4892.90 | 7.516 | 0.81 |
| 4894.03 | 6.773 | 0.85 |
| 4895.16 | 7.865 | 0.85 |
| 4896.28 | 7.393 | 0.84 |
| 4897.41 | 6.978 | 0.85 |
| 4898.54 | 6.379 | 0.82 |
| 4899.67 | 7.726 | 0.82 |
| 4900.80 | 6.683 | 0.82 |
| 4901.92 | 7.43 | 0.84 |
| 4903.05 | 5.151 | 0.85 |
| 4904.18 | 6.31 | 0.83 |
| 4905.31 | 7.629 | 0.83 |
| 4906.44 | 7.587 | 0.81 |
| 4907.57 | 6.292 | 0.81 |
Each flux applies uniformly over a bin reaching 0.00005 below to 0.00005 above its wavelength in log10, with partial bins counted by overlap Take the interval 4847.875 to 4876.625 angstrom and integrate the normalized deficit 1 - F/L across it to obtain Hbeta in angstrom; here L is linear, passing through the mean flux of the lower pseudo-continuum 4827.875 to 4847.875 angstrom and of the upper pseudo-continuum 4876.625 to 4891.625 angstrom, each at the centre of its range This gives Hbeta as 2.2 angstrom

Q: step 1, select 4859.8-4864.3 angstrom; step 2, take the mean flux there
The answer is 5.56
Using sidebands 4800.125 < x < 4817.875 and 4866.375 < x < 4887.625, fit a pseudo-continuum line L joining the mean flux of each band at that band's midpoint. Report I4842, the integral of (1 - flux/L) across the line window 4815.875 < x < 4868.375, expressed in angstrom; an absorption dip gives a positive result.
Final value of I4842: 2.26 angstrom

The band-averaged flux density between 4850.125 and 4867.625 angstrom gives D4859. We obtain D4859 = 5.8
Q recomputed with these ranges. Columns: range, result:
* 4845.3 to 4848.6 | 6.85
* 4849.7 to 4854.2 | 6.59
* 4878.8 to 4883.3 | 7.02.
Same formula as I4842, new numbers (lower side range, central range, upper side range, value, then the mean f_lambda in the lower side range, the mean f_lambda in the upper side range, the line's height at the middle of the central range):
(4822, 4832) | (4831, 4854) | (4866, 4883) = -1.0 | 6.11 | 6.29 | 6.17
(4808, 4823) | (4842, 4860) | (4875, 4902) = 1.4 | 6.59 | 6.65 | 6.62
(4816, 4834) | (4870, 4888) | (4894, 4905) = 1.2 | 6.26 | 6.89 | 6.72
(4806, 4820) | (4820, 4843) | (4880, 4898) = 0.9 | 6.47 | 6.65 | 6.52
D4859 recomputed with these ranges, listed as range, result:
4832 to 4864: 6.09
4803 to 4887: 6.24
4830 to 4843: 6.43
